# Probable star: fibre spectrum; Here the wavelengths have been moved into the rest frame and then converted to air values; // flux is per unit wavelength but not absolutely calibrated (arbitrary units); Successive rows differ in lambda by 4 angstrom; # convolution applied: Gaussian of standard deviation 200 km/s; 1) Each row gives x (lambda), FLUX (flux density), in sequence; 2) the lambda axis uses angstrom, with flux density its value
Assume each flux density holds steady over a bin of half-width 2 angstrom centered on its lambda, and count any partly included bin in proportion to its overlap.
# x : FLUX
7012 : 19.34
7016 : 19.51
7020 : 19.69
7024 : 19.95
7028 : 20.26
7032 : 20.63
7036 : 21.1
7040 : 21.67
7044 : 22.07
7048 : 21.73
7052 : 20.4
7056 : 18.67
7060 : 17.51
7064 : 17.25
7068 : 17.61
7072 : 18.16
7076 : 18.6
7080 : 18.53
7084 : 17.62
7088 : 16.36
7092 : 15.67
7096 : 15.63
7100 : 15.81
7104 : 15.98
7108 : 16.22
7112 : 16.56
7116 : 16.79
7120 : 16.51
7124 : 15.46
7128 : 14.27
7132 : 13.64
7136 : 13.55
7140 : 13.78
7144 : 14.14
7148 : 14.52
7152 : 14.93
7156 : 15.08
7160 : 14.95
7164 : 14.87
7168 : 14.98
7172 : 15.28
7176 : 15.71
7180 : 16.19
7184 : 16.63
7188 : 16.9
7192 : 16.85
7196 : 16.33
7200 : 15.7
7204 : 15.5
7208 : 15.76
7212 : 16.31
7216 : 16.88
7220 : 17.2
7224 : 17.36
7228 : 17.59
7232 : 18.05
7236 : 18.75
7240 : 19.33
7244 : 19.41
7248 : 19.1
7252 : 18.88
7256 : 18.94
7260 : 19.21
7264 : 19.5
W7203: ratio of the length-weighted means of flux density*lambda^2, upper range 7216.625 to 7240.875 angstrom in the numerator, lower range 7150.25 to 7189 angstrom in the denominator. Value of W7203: 1.17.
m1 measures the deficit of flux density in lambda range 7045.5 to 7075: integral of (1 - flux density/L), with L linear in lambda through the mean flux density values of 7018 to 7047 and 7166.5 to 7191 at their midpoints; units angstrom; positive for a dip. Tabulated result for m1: 1.6 angstrom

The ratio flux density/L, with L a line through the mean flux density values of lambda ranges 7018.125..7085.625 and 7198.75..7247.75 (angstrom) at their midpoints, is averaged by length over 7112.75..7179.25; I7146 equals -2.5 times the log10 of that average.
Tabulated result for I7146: 0.22 mag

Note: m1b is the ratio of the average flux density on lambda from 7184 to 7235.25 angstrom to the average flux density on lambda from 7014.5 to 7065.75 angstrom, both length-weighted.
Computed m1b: 0.84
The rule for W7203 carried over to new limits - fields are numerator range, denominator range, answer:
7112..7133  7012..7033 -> 0.80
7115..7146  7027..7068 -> 0.75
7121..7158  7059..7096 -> 0.85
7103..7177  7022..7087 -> 0.80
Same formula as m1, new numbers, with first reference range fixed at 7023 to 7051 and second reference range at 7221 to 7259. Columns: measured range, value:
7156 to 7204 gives 8.7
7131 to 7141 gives 3.1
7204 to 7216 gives 1.8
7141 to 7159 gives 4.6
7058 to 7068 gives 1.6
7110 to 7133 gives 5.1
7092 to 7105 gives 2.9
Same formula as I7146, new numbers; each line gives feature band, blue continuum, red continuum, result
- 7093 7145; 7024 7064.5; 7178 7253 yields 0.233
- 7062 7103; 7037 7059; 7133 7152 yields 0.075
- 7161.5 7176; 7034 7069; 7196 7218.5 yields 0.127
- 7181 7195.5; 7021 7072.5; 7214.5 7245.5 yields 0.109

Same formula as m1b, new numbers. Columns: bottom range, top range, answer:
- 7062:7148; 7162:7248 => 1.05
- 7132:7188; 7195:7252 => 1.16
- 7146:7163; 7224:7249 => 1.25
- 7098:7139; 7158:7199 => 1.03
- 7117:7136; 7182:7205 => 1.10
